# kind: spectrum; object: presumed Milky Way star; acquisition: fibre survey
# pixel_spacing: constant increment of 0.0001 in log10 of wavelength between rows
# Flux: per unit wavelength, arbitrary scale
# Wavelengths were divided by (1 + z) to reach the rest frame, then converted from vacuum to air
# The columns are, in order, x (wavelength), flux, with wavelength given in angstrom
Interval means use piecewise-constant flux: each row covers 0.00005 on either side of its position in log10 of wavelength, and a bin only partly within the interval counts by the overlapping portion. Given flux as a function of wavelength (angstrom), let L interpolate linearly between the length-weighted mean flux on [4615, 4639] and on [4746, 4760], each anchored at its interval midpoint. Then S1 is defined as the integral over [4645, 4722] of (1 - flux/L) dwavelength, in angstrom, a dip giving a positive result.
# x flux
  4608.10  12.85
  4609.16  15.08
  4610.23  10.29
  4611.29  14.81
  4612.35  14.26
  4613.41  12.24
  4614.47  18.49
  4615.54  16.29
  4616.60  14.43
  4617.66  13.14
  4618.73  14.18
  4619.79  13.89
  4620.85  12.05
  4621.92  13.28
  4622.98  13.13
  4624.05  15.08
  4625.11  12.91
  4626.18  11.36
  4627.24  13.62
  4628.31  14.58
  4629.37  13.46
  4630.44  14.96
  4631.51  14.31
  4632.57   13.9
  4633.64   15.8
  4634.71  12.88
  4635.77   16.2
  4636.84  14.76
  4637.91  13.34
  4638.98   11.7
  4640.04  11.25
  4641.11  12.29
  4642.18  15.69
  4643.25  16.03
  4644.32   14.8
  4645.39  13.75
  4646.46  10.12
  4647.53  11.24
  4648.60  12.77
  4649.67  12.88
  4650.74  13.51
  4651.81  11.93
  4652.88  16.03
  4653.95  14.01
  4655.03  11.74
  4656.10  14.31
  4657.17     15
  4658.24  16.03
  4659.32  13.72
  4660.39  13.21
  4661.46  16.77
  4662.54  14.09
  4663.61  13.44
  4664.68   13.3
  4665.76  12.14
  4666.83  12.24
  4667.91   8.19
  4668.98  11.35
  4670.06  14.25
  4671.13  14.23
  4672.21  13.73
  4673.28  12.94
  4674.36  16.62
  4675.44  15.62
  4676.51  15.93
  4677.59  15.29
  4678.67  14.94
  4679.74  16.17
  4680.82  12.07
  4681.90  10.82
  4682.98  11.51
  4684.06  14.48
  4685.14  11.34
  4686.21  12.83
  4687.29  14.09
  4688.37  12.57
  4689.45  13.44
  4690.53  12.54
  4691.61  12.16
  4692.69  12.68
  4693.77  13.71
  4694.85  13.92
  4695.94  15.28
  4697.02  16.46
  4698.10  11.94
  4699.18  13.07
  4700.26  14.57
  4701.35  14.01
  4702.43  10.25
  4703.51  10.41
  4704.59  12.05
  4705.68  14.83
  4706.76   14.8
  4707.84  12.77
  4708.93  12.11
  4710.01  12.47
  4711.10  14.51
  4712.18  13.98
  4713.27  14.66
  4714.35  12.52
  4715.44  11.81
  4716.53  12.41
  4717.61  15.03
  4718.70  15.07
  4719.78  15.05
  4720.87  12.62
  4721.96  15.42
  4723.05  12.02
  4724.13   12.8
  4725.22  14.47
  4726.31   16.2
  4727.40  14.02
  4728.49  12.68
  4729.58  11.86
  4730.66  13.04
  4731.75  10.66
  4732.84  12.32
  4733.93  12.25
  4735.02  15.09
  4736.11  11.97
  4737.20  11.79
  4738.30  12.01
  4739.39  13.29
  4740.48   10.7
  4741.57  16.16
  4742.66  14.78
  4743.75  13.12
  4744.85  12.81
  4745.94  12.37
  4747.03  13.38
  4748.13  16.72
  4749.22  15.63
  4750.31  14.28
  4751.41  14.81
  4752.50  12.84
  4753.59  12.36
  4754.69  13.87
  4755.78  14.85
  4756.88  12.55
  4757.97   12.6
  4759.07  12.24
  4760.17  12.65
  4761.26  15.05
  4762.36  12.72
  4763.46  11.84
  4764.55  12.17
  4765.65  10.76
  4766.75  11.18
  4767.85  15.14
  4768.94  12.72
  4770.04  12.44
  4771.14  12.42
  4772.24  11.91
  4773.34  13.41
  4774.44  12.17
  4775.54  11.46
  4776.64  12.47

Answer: 2.3 angstrom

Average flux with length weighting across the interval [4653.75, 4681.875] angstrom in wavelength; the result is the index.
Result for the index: 13.8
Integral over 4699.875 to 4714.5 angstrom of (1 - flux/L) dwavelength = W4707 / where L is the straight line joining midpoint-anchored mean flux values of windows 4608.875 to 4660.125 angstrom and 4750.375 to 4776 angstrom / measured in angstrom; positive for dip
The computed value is 0.1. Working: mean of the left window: 13.8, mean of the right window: 12.8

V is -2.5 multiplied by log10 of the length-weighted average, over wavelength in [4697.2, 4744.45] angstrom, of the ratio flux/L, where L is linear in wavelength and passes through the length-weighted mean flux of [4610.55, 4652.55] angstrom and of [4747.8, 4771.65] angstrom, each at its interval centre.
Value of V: 0.01 mag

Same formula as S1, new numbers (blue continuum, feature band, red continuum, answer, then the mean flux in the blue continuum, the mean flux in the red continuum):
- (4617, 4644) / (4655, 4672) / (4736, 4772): 0.22 angstrom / 13.8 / 13.2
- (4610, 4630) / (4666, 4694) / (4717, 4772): 0.59 angstrom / 13.8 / 13.3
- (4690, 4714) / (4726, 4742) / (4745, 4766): 0.58 angstrom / 13.3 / 13.4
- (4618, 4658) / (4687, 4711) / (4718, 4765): 0.48 angstrom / 13.6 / 13.4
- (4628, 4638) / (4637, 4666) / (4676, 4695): 1.05 angstrom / 14.5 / 13.3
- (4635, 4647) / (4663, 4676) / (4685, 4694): -0.01 angstrom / 13.6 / 12.9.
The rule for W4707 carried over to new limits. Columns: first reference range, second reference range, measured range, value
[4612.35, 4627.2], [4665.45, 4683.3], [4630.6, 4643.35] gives -0.2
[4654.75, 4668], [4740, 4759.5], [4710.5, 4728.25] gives -0.3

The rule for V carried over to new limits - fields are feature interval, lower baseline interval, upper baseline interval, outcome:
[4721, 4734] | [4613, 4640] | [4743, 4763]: 0.04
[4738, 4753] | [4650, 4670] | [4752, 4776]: -0.08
